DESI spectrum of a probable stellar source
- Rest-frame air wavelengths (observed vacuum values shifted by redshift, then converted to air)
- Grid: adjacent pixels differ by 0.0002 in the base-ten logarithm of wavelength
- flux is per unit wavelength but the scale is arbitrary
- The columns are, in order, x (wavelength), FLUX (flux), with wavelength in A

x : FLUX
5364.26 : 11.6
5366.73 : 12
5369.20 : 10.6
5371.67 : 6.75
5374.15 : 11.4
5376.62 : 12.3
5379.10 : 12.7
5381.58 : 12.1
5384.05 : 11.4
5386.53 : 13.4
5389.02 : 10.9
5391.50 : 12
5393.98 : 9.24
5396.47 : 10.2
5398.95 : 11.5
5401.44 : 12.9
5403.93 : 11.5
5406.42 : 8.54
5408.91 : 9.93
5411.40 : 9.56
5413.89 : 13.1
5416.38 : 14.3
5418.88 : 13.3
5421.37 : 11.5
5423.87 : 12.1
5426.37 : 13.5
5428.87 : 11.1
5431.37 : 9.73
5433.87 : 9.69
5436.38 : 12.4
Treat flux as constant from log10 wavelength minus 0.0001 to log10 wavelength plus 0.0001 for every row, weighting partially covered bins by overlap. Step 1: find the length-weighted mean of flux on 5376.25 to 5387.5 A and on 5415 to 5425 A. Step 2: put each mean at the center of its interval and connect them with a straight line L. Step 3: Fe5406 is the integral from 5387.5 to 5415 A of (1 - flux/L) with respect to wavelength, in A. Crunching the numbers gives 3.8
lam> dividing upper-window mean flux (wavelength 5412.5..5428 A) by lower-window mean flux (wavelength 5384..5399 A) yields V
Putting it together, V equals 1.15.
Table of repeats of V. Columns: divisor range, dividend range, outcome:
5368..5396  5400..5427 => 1.06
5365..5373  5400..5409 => 1.09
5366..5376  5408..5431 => 1.17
